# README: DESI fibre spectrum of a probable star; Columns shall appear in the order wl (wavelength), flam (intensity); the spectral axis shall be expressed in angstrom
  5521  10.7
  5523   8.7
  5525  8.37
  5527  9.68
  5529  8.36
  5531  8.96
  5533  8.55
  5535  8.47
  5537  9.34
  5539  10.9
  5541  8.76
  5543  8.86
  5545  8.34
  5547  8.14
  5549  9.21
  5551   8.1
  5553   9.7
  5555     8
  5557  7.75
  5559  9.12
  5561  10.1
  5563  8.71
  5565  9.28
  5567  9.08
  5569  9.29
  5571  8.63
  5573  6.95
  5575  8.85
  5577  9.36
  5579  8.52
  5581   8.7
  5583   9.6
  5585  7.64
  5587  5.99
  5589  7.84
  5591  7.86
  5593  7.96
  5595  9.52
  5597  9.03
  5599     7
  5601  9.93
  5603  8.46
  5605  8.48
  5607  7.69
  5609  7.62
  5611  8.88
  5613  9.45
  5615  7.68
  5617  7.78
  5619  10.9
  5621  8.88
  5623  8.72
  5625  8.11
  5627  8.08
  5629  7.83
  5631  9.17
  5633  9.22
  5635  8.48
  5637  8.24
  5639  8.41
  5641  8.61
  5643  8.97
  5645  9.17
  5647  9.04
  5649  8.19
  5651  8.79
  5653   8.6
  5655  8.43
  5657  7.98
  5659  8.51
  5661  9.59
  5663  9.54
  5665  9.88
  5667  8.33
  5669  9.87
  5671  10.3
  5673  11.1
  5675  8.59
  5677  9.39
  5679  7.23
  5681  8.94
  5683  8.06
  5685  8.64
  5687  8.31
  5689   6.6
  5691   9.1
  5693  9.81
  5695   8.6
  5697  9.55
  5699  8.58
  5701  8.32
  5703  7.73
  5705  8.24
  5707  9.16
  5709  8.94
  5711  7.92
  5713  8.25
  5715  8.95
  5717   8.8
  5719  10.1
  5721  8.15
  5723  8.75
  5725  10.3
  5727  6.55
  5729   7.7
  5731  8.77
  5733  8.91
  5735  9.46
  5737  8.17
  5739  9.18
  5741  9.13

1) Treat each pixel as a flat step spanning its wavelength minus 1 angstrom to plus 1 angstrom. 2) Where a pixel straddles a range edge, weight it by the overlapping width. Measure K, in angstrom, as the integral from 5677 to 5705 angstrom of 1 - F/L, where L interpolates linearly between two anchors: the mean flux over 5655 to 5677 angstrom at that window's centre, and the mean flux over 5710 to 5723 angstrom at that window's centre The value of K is 1.8 angstrom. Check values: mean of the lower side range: 9.33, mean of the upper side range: 8.7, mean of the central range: 8.45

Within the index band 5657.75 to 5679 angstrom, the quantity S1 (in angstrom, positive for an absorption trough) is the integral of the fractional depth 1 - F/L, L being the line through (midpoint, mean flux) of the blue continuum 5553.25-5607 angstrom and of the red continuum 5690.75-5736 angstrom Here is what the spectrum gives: -1.8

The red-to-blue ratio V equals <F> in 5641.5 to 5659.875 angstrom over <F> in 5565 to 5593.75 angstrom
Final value 1.0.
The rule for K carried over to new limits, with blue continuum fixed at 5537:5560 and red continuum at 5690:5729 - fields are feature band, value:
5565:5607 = 1.7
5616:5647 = 0.2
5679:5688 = 0.4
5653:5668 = -0.2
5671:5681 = -0.5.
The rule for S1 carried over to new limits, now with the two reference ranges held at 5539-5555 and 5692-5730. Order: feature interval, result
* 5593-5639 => 0.9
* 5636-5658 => 0.3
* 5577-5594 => 1.3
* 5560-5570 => -0.6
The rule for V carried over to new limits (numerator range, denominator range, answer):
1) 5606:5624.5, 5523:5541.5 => 0.95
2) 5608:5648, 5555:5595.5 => 1.02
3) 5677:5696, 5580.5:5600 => 1.04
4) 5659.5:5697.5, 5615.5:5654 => 1.04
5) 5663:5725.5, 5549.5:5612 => 1.04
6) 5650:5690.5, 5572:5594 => 1.09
